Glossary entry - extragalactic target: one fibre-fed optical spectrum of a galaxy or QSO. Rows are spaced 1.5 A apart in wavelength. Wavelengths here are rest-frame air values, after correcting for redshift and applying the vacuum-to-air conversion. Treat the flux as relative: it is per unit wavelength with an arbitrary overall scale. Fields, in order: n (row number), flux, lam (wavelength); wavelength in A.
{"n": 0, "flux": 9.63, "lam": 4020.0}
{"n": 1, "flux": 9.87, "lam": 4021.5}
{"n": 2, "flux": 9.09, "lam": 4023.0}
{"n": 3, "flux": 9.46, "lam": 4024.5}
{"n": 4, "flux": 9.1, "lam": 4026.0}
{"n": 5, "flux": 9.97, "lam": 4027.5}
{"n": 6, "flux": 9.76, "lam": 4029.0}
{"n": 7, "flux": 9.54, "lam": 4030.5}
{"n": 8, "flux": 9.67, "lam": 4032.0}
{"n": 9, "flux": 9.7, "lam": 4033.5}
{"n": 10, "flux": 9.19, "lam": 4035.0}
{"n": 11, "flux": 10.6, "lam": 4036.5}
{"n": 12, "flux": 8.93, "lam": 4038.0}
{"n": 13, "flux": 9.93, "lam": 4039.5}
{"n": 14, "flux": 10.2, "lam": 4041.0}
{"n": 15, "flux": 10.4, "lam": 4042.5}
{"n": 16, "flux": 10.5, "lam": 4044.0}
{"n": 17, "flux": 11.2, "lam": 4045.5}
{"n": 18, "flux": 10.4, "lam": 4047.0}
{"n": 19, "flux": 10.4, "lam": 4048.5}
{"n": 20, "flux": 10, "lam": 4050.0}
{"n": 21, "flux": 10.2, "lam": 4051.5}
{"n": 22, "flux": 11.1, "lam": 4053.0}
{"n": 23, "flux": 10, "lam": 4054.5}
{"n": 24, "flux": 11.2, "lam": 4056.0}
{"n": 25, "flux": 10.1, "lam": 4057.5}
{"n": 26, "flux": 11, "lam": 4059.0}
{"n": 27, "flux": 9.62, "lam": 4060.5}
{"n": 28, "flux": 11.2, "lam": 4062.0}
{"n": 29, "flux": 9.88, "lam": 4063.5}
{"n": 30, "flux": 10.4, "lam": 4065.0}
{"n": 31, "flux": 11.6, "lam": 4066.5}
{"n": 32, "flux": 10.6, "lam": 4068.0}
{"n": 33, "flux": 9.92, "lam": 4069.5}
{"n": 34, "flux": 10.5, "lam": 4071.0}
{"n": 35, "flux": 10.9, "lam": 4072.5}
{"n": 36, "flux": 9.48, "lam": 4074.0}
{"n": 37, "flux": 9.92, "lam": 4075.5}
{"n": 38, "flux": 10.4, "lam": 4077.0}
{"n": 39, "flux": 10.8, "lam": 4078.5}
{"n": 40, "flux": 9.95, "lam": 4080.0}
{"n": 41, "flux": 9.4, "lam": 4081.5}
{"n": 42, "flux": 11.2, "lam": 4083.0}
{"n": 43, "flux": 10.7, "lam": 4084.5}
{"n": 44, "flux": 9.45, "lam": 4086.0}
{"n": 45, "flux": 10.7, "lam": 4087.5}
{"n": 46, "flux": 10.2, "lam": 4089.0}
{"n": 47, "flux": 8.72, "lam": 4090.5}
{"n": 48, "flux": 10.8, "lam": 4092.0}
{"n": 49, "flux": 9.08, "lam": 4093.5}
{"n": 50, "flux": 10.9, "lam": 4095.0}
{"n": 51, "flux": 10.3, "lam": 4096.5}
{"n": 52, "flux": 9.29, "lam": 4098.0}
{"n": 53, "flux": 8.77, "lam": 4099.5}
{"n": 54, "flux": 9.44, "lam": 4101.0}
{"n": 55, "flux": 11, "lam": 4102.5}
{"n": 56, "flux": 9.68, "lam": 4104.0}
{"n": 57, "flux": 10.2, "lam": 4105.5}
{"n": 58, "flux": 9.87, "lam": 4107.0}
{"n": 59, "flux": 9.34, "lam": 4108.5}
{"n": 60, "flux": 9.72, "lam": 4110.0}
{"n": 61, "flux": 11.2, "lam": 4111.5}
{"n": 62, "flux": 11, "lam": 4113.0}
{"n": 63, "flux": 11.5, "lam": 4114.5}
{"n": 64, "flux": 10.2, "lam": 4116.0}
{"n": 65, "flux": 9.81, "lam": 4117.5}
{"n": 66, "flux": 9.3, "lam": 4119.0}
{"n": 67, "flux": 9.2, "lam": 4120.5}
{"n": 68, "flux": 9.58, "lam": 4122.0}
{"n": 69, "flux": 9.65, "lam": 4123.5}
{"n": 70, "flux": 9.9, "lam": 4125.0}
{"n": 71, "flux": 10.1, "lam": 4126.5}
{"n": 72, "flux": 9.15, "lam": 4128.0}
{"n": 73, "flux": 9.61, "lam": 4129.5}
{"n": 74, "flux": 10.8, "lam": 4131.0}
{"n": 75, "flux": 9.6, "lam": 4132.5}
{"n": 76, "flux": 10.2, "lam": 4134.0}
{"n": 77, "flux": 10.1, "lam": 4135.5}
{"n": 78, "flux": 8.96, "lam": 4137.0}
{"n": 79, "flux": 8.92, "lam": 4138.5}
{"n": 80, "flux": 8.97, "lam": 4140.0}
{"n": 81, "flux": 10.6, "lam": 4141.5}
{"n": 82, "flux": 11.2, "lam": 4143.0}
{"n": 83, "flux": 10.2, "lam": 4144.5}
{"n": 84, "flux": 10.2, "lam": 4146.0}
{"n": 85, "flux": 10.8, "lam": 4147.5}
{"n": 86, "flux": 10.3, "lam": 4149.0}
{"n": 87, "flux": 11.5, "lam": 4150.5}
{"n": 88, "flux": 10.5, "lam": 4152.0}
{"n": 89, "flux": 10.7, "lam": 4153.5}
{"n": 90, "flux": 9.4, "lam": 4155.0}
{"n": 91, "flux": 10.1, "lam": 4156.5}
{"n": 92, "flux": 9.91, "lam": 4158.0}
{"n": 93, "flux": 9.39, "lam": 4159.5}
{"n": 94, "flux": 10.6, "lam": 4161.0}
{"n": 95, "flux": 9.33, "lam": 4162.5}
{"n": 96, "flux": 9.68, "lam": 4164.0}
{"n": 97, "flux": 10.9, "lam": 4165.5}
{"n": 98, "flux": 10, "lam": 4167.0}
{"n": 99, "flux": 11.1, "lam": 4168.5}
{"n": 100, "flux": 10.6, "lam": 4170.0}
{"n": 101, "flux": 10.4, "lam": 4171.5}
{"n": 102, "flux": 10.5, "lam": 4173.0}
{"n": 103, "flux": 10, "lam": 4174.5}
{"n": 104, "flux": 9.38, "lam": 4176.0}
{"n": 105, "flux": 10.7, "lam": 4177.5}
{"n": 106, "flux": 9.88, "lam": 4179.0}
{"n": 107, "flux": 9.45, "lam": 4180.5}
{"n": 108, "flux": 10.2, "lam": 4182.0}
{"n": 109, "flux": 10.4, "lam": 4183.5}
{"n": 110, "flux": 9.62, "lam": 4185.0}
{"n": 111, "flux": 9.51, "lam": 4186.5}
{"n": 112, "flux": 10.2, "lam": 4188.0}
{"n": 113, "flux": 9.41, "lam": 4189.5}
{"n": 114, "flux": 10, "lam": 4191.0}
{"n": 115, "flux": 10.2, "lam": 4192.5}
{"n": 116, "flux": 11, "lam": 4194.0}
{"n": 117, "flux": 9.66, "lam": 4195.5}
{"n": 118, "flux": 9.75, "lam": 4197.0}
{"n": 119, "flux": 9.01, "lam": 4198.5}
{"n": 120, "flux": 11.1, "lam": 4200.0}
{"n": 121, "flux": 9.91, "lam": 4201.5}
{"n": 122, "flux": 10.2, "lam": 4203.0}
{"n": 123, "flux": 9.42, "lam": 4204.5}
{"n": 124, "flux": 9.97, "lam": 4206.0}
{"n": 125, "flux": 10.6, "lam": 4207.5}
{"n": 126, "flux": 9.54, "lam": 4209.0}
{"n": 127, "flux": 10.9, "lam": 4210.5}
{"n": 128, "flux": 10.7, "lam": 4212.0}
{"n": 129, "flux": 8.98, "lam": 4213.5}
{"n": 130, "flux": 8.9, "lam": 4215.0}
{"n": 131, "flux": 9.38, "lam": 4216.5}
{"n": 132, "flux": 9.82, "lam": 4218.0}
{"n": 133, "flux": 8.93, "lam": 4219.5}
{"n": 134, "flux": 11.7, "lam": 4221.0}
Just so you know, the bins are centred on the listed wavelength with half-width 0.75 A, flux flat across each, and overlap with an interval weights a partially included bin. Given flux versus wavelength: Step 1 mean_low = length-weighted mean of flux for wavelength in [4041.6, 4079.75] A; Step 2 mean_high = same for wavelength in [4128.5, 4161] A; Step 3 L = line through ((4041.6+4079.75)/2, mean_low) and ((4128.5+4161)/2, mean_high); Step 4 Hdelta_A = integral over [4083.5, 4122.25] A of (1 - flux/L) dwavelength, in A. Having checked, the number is 1.0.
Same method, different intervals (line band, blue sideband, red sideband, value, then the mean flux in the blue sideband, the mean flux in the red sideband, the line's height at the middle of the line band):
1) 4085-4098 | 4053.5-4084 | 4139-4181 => 0.5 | 10.4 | 10.2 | 10.4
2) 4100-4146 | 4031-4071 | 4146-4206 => 1.1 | 10.3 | 10.1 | 10.2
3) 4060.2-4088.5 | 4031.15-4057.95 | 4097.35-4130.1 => -0.8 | 10.2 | 9.89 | 10.1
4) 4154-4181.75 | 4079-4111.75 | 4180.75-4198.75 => -0.4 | 9.98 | 9.93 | 9.94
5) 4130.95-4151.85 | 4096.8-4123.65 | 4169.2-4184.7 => -0.3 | 9.94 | 10.1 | 10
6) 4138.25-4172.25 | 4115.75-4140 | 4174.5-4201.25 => -1.6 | 9.66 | 9.97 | 9.8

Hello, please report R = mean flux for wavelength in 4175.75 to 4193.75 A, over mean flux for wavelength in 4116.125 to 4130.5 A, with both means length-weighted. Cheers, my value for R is 1.03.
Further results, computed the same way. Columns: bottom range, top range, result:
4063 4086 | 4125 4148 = 0.96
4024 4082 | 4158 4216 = 0.98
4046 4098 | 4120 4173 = 0.98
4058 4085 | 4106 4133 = 0.96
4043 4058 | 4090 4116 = 0.96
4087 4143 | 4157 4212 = 1.02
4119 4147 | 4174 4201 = 1.01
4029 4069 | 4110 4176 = 0.98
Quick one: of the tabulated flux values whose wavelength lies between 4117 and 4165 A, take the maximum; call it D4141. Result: 11.5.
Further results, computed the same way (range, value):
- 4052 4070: 11.6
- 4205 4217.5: 10.9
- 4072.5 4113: 11.2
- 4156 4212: 11.1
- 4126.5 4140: 10.8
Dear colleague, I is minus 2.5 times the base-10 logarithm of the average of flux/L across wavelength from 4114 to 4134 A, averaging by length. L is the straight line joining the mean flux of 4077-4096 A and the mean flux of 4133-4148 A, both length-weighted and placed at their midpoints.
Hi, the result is 0.02 mag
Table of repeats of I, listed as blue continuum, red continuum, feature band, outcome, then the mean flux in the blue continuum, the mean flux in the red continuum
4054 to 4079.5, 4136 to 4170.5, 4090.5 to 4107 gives 0.049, 10.4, 10.2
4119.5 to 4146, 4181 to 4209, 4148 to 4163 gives -0.034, 9.81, 9.99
